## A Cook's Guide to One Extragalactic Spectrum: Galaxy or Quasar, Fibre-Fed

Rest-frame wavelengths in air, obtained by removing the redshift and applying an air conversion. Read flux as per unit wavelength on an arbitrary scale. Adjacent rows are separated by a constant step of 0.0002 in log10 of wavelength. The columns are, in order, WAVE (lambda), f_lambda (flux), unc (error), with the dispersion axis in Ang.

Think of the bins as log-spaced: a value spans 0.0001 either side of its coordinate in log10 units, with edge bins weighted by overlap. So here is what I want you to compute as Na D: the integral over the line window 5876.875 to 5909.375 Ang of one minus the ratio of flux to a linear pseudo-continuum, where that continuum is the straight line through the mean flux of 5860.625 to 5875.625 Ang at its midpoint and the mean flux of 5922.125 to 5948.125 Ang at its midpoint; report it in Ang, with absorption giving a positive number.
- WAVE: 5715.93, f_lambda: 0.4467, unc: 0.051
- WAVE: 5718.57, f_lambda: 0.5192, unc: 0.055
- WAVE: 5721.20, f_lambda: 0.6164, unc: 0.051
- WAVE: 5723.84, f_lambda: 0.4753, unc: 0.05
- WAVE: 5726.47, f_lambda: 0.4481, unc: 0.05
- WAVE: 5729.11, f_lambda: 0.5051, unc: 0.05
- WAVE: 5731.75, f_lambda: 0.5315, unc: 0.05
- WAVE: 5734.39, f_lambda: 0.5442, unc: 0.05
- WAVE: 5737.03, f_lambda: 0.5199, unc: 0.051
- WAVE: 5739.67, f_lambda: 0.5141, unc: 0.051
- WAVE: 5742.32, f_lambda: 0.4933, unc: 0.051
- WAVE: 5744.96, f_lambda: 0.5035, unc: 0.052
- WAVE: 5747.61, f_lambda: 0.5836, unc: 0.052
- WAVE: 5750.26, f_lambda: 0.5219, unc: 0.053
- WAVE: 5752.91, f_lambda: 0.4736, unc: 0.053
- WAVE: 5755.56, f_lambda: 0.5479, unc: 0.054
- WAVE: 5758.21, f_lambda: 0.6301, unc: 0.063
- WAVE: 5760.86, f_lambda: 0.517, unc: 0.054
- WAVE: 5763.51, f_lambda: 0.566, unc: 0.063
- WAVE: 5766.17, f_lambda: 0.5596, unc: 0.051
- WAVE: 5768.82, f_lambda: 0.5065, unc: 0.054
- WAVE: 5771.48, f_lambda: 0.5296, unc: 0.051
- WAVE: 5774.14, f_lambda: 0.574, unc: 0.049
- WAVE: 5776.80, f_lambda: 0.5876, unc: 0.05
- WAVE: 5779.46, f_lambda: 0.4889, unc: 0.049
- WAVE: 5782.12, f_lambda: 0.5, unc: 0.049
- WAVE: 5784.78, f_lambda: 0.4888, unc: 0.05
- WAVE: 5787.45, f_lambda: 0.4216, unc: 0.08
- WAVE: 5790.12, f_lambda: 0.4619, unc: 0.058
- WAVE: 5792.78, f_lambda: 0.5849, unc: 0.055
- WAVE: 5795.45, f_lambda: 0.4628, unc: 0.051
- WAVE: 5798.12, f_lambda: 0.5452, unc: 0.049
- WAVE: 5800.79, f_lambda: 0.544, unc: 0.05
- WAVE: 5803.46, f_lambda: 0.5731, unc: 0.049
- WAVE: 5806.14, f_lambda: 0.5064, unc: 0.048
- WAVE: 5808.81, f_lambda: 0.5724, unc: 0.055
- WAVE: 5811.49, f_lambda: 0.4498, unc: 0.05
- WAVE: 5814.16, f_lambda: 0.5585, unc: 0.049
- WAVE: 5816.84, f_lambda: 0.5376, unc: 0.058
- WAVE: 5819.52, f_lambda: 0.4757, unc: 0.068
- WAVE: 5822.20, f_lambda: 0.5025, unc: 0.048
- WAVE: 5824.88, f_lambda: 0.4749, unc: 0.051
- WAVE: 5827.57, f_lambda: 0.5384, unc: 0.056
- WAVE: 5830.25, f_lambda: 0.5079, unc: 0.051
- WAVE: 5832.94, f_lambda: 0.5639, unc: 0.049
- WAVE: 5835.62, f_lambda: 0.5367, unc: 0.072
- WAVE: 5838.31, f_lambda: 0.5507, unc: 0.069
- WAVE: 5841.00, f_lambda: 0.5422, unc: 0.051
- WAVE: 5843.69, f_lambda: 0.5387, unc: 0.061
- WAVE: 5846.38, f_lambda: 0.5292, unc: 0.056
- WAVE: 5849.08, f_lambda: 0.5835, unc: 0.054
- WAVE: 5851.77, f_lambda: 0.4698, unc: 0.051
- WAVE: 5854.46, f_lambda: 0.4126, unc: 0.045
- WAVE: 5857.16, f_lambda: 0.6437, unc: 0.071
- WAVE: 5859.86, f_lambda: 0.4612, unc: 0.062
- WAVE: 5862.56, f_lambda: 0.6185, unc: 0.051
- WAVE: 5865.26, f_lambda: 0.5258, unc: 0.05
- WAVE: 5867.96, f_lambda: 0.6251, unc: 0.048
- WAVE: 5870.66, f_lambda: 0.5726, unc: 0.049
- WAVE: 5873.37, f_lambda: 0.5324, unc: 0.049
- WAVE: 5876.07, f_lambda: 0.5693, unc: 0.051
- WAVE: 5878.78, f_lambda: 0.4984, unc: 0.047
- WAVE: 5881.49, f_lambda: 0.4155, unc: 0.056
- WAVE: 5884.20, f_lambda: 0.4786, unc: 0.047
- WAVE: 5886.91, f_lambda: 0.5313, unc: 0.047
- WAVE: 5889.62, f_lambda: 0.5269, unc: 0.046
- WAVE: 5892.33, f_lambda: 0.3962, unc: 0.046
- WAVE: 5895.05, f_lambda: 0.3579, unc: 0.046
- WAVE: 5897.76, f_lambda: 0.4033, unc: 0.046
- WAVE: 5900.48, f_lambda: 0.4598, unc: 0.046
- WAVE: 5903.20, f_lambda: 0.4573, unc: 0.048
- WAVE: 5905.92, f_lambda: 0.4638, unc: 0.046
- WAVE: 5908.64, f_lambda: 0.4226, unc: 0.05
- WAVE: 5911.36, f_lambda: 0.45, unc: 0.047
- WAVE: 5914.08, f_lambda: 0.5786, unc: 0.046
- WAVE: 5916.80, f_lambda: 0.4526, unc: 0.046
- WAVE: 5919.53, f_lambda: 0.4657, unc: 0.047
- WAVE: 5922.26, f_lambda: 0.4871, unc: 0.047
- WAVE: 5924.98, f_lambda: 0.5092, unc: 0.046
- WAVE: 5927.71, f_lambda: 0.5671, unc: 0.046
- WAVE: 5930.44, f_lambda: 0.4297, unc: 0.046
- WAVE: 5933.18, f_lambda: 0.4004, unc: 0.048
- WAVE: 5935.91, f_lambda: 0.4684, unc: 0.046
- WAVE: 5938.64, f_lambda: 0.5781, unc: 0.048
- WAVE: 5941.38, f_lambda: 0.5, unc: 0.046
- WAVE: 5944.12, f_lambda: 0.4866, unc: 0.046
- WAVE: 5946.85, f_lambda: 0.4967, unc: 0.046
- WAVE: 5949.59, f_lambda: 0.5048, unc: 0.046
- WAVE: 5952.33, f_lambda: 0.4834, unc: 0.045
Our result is 5.3 Ang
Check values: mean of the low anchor 0.57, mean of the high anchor 0.493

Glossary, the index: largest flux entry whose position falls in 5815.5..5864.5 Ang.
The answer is 0.6437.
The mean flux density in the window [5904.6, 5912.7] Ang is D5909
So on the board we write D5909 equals 0.445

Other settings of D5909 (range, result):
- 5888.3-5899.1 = 0.421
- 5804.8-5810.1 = 0.539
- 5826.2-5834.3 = 0.537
